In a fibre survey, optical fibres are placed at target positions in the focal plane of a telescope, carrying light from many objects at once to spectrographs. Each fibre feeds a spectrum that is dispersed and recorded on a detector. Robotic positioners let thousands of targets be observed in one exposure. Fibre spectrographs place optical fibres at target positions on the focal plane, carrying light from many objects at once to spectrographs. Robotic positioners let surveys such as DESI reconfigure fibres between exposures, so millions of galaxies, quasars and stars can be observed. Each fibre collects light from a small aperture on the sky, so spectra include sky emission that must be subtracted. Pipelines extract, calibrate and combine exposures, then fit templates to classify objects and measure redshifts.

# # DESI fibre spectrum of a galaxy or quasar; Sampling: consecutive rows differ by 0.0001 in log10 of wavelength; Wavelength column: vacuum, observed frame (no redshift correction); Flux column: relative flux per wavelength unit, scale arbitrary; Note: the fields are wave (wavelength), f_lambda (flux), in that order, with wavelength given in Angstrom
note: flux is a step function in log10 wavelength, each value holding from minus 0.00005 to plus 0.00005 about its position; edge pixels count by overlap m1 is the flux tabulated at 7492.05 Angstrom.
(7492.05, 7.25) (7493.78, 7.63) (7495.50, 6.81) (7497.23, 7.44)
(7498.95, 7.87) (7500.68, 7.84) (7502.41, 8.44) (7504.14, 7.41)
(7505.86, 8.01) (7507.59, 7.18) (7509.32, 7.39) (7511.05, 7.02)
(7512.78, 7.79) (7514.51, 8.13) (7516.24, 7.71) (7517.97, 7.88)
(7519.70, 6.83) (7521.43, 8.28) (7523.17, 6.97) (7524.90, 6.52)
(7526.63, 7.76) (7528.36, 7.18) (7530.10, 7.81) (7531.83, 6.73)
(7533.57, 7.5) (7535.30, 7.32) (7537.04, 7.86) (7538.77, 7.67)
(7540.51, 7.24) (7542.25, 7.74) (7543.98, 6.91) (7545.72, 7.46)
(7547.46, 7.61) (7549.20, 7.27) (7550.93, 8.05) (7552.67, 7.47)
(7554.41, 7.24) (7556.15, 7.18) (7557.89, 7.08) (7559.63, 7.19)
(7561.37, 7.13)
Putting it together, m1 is 7.25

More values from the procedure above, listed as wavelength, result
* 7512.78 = 7.79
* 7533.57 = 7.5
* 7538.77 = 7.67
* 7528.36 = 7.18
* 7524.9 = 6.52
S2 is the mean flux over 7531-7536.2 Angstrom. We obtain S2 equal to 7.18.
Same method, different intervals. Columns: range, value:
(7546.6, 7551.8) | 7.65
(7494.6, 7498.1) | 7.15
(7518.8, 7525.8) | 7.16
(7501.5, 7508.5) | 7.76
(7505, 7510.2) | 7.53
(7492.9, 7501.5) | 7.52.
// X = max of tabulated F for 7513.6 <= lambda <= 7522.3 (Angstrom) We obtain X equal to 8.28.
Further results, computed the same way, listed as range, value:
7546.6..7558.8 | 8.05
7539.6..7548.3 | 7.74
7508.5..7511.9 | 7.39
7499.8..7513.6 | 8.44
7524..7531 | 7.81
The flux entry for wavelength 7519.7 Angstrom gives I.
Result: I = 6.83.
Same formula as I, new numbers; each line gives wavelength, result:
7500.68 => 7.84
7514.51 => 8.13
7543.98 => 6.91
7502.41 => 8.44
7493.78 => 7.63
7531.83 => 6.73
